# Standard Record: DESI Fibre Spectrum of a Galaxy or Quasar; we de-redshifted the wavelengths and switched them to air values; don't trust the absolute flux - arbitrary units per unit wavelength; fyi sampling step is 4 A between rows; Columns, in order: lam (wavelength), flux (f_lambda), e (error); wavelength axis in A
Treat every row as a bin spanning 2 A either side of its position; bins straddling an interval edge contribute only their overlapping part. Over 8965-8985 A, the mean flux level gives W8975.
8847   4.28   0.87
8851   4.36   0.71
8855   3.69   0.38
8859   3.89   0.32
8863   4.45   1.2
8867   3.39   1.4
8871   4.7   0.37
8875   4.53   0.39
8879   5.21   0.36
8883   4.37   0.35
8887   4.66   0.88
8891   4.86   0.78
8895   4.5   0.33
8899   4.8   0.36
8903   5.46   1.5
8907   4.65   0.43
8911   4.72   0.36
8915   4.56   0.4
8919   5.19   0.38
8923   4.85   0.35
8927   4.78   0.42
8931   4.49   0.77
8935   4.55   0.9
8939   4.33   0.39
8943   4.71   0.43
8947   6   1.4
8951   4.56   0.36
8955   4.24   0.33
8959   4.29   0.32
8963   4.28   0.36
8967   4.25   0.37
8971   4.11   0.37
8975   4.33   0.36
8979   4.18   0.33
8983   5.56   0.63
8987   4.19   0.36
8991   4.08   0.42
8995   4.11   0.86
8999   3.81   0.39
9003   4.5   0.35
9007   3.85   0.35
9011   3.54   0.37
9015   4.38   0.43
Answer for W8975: 4.49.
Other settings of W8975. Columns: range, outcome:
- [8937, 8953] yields 4.9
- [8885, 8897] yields 4.67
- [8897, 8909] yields 4.97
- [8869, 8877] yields 4.62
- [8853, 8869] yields 3.85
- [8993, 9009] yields 4.07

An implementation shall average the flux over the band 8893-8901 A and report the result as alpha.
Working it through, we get 4.65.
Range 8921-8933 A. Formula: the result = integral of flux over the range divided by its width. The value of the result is 4.71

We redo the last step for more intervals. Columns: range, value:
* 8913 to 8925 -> 4.87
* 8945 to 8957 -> 4.93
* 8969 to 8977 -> 4.22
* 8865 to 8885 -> 4.44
